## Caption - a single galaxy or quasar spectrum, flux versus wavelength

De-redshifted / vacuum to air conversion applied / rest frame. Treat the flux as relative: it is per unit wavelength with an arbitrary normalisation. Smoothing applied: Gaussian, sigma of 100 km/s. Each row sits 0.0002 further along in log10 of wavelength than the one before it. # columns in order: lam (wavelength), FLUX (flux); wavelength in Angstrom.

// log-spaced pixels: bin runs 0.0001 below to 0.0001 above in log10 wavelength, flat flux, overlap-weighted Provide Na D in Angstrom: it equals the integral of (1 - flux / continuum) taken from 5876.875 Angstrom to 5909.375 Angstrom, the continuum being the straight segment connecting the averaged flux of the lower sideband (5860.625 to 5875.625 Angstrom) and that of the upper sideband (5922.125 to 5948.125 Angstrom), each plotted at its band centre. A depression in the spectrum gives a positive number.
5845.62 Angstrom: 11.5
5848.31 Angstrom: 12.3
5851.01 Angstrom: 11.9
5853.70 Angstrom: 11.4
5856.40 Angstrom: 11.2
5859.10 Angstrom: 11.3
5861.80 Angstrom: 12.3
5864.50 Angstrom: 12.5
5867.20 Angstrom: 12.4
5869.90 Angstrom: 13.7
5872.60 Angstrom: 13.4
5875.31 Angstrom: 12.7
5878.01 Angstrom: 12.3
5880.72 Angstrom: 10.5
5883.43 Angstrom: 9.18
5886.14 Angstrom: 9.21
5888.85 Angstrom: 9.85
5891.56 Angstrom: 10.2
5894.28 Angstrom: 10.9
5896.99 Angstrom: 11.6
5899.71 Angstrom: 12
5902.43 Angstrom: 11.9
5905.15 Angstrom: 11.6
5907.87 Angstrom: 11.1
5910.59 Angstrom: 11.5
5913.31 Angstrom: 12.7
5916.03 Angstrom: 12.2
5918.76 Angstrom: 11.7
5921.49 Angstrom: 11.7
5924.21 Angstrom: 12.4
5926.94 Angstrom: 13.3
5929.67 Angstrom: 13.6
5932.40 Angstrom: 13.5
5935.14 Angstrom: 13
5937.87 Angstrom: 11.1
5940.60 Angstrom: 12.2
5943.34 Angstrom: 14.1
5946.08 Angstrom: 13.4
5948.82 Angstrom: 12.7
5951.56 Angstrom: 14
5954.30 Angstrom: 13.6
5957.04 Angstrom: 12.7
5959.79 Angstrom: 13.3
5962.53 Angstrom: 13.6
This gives 5.1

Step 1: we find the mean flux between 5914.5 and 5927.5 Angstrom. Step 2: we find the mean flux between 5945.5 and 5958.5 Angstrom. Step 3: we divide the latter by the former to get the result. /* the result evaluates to 1.1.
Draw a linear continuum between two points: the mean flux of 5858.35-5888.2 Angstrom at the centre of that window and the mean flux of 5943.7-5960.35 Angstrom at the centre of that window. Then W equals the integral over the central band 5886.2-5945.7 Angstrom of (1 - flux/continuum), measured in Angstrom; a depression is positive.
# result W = 3.0 Angstrom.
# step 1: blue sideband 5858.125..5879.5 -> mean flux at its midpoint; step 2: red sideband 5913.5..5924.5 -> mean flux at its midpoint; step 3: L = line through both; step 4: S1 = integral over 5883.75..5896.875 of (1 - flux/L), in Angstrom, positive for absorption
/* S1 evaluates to 2.4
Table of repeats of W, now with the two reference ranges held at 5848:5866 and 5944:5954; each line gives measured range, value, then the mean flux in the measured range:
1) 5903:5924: 1.6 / 11.8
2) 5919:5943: 0.9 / 12.6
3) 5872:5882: 0.0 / 12.1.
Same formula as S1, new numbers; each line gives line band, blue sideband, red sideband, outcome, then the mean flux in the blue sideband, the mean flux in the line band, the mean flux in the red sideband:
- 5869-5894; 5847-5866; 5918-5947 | 1.98 Angstrom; 11.8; 11.2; 12.7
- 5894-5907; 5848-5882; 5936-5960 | 0.90 Angstrom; 12.1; 11.6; 13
